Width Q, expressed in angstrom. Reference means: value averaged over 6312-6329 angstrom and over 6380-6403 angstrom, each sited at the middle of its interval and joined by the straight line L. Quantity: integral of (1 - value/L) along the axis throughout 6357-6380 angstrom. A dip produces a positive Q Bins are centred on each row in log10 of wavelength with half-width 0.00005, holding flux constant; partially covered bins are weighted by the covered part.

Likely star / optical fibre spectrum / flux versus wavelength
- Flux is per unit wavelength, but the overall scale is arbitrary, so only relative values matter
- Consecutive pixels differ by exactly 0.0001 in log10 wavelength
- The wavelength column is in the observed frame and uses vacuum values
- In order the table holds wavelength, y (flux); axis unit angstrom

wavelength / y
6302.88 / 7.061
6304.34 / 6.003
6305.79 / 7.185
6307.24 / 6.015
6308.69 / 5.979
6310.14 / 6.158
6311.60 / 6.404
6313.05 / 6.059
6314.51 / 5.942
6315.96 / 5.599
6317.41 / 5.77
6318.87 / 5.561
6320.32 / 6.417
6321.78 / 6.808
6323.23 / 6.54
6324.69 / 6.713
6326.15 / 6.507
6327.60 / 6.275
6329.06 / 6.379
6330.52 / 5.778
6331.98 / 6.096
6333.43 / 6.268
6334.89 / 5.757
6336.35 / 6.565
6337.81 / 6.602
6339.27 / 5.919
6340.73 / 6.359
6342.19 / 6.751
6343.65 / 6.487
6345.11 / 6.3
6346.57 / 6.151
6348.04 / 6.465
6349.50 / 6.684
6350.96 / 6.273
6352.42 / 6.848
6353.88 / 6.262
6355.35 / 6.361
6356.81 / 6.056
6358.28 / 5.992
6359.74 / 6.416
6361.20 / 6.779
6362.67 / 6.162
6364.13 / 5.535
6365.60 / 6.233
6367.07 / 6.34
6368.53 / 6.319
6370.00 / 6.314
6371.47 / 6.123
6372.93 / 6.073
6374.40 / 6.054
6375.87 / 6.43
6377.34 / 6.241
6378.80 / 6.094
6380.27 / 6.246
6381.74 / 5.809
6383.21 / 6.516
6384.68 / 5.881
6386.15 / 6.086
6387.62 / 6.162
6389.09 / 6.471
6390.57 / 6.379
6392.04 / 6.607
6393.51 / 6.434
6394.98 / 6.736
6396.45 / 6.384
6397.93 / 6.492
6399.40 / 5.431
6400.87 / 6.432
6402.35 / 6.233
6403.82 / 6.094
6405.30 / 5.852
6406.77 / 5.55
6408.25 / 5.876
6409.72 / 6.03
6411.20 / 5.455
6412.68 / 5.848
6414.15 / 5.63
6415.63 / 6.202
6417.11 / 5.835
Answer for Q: 0.2 angstrom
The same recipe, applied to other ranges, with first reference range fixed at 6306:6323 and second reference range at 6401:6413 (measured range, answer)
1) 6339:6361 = -1.3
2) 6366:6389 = -0.9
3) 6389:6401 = -0.9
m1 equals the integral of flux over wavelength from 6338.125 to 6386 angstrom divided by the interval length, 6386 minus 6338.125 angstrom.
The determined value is 6.27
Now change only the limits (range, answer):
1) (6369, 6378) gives 6.21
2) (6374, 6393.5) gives 6.24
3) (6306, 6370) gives 6.26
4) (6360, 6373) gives 6.22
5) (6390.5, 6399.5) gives 6.42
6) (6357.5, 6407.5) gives 6.2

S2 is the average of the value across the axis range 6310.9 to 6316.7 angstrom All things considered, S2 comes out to 6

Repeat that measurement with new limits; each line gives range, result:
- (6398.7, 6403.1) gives 6.04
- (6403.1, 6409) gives 5.84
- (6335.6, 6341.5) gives 6.36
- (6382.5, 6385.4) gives 6.2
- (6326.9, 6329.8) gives 6.31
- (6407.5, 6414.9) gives 5.77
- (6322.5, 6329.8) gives 6.48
